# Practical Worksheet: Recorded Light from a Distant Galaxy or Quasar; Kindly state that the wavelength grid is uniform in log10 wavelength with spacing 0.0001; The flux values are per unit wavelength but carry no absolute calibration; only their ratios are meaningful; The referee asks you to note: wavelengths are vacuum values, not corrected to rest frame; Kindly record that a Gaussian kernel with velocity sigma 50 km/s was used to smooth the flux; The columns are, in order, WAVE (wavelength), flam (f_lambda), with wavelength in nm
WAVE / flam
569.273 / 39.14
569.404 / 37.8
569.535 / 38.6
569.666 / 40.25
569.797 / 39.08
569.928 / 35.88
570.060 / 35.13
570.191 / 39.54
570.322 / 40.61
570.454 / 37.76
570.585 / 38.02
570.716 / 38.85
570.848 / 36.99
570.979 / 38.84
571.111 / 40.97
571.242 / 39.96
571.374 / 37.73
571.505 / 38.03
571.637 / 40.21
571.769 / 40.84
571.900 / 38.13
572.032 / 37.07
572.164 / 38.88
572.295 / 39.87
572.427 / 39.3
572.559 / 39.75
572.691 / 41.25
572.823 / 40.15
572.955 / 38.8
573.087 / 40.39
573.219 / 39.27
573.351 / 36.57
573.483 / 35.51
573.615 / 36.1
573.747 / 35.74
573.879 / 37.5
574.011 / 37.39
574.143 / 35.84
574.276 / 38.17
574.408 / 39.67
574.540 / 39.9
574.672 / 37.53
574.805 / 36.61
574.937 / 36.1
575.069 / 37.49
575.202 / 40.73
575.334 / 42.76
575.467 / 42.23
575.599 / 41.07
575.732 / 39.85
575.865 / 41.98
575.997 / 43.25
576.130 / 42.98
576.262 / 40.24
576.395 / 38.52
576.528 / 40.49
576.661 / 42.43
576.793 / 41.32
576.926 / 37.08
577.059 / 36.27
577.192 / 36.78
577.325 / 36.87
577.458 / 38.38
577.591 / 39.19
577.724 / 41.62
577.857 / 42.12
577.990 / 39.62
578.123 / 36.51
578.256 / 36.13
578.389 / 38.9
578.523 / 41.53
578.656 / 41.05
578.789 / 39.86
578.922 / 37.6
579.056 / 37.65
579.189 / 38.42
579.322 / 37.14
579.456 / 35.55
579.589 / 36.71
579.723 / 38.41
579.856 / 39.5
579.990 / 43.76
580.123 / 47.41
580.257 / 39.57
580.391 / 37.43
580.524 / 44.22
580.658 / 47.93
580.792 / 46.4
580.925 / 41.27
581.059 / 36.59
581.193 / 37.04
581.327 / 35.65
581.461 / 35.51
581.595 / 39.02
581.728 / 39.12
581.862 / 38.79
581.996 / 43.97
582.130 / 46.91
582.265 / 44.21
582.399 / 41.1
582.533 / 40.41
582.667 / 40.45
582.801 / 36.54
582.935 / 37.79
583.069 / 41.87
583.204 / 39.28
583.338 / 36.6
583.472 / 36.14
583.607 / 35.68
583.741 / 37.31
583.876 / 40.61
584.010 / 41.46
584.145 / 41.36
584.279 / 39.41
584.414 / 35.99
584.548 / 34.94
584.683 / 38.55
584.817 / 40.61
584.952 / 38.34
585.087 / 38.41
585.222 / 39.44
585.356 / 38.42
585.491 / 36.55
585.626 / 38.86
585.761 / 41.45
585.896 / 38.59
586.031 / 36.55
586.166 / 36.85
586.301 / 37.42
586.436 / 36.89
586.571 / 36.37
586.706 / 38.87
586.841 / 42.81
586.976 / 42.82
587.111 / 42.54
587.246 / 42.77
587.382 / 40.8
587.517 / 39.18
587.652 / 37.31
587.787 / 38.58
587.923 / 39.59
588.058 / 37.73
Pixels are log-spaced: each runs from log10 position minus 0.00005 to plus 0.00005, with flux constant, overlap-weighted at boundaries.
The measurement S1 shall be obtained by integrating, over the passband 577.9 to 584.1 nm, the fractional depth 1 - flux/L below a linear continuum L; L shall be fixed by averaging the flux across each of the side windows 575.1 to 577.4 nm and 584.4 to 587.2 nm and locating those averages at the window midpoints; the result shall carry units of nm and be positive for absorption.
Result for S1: -0.03 nm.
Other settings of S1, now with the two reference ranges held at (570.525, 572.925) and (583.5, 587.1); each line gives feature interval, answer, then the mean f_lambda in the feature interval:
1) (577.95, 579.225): 0.01 nm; 38.7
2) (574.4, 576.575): -0.06 nm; 40.1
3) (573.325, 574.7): 0.06 nm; 37.3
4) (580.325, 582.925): -0.12 nm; 40.6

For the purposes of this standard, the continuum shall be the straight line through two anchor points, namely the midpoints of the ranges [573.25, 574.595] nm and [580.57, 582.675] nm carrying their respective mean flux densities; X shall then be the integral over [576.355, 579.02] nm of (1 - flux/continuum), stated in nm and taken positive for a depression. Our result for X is 0.00 nm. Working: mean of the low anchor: 37.3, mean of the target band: 39.1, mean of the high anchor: 40.9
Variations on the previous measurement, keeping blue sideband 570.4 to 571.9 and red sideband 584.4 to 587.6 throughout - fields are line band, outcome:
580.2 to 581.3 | -0.06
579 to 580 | 0.02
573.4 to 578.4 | 0.00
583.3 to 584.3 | 0.01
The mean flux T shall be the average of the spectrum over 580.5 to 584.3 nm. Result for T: 40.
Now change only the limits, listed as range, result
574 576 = 39.3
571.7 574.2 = 38.3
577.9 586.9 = 39.3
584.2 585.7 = 38.2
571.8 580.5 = 39.1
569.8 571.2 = 38.3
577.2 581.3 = 39.7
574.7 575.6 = 39.4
